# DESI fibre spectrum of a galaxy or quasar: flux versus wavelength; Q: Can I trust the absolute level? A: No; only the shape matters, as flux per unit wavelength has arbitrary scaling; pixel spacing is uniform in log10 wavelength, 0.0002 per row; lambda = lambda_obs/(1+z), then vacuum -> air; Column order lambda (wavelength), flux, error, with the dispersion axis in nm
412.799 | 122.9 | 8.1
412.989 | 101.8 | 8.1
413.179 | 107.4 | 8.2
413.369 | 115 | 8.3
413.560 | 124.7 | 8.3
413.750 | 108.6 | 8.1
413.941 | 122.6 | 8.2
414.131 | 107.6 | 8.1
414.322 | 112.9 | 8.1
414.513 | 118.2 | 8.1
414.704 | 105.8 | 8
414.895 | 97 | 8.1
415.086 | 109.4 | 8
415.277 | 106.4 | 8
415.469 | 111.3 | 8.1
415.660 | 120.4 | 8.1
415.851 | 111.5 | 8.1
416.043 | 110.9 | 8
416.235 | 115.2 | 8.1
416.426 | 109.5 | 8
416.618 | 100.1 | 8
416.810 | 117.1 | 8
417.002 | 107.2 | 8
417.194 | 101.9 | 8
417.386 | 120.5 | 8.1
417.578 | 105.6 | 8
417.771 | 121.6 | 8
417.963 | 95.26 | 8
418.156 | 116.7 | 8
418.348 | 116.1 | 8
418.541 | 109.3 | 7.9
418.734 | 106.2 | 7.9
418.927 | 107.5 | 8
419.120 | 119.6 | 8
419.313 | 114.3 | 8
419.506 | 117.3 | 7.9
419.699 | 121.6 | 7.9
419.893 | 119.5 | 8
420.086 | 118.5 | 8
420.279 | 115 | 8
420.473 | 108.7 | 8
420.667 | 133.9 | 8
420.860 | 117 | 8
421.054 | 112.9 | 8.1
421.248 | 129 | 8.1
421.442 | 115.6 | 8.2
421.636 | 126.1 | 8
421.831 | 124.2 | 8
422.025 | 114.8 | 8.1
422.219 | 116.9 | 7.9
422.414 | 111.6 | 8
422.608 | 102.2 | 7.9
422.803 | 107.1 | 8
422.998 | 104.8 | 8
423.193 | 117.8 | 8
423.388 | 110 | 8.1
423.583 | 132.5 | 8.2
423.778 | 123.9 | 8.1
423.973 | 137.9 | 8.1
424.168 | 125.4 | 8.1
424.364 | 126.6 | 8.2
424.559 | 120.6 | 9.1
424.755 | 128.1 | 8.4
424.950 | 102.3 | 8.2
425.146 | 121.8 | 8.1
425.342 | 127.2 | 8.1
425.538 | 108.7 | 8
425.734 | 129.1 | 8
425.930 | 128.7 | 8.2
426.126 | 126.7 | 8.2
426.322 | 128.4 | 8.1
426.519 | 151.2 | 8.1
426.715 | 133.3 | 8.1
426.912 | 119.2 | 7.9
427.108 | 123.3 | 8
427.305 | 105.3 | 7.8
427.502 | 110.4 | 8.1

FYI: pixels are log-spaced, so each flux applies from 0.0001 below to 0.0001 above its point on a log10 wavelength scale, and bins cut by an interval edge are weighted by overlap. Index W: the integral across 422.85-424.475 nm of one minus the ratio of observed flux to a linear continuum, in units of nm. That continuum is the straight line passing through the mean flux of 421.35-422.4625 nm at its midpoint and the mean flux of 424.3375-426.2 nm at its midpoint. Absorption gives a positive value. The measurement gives -0.02 nm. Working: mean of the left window 118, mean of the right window 122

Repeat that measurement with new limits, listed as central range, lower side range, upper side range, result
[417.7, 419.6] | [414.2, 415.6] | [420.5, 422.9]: 0.02 nm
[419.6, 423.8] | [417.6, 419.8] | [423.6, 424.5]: 0.15 nm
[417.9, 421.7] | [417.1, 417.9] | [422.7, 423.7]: -0.11 nm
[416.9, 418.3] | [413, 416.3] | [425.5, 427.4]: 0.06 nm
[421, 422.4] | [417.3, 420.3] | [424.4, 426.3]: -0.03 nm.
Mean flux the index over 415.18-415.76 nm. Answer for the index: 113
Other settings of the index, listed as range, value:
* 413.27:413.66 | 120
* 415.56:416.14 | 114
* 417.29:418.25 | 112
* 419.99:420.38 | 117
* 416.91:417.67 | 109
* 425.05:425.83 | 122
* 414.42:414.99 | 107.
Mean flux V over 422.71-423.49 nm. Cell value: 110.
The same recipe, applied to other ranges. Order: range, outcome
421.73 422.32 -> 119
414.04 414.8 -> 111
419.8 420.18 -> 119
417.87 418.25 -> 106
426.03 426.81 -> 135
